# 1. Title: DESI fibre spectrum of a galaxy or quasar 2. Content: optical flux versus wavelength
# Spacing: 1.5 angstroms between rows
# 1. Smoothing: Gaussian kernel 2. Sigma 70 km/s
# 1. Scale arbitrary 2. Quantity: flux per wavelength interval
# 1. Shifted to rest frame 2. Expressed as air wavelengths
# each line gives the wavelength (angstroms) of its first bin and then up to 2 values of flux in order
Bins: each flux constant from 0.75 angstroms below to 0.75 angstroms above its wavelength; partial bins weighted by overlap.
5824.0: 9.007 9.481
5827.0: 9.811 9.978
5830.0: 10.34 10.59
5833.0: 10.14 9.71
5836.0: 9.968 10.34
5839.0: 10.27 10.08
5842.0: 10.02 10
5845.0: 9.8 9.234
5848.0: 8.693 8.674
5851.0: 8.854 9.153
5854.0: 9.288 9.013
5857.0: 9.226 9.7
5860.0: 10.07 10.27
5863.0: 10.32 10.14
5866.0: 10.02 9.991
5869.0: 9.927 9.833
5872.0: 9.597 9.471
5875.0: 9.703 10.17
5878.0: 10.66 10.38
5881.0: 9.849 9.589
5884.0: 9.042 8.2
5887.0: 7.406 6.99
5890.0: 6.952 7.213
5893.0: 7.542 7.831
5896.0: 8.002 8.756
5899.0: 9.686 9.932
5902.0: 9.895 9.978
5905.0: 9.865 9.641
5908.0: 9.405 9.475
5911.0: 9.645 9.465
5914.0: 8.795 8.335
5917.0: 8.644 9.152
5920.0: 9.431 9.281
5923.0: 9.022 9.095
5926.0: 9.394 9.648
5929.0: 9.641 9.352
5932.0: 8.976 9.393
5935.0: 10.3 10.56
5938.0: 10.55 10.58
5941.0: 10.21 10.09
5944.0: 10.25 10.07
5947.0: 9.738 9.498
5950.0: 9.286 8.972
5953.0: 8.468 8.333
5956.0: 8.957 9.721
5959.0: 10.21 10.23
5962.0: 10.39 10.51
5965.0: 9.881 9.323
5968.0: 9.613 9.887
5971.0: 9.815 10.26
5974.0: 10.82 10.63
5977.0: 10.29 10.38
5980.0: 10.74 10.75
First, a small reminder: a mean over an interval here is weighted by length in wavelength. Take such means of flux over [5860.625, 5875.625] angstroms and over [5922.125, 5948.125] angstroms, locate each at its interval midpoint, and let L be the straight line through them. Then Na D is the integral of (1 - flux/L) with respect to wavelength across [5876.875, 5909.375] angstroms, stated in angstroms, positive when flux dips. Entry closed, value 3.2 angstroms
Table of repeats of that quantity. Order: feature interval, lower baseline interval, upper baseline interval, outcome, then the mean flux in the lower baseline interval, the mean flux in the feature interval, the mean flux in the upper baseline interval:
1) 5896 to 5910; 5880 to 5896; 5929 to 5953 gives -1.6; 8.09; 9.54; 9.8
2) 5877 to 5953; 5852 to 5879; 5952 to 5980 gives 4.5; 9.82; 9.27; 9.89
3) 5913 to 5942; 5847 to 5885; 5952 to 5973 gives 0.5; 9.65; 9.5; 9.67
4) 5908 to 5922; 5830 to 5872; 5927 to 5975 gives 0.9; 9.76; 9.15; 9.8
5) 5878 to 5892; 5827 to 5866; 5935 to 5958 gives 1.7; 9.76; 8.54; 9.71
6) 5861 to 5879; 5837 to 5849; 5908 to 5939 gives -0.7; 9.77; 10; 9.42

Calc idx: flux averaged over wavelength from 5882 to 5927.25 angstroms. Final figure 8.86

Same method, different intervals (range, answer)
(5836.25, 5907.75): 9.35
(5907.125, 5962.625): 9.53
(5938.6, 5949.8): 10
